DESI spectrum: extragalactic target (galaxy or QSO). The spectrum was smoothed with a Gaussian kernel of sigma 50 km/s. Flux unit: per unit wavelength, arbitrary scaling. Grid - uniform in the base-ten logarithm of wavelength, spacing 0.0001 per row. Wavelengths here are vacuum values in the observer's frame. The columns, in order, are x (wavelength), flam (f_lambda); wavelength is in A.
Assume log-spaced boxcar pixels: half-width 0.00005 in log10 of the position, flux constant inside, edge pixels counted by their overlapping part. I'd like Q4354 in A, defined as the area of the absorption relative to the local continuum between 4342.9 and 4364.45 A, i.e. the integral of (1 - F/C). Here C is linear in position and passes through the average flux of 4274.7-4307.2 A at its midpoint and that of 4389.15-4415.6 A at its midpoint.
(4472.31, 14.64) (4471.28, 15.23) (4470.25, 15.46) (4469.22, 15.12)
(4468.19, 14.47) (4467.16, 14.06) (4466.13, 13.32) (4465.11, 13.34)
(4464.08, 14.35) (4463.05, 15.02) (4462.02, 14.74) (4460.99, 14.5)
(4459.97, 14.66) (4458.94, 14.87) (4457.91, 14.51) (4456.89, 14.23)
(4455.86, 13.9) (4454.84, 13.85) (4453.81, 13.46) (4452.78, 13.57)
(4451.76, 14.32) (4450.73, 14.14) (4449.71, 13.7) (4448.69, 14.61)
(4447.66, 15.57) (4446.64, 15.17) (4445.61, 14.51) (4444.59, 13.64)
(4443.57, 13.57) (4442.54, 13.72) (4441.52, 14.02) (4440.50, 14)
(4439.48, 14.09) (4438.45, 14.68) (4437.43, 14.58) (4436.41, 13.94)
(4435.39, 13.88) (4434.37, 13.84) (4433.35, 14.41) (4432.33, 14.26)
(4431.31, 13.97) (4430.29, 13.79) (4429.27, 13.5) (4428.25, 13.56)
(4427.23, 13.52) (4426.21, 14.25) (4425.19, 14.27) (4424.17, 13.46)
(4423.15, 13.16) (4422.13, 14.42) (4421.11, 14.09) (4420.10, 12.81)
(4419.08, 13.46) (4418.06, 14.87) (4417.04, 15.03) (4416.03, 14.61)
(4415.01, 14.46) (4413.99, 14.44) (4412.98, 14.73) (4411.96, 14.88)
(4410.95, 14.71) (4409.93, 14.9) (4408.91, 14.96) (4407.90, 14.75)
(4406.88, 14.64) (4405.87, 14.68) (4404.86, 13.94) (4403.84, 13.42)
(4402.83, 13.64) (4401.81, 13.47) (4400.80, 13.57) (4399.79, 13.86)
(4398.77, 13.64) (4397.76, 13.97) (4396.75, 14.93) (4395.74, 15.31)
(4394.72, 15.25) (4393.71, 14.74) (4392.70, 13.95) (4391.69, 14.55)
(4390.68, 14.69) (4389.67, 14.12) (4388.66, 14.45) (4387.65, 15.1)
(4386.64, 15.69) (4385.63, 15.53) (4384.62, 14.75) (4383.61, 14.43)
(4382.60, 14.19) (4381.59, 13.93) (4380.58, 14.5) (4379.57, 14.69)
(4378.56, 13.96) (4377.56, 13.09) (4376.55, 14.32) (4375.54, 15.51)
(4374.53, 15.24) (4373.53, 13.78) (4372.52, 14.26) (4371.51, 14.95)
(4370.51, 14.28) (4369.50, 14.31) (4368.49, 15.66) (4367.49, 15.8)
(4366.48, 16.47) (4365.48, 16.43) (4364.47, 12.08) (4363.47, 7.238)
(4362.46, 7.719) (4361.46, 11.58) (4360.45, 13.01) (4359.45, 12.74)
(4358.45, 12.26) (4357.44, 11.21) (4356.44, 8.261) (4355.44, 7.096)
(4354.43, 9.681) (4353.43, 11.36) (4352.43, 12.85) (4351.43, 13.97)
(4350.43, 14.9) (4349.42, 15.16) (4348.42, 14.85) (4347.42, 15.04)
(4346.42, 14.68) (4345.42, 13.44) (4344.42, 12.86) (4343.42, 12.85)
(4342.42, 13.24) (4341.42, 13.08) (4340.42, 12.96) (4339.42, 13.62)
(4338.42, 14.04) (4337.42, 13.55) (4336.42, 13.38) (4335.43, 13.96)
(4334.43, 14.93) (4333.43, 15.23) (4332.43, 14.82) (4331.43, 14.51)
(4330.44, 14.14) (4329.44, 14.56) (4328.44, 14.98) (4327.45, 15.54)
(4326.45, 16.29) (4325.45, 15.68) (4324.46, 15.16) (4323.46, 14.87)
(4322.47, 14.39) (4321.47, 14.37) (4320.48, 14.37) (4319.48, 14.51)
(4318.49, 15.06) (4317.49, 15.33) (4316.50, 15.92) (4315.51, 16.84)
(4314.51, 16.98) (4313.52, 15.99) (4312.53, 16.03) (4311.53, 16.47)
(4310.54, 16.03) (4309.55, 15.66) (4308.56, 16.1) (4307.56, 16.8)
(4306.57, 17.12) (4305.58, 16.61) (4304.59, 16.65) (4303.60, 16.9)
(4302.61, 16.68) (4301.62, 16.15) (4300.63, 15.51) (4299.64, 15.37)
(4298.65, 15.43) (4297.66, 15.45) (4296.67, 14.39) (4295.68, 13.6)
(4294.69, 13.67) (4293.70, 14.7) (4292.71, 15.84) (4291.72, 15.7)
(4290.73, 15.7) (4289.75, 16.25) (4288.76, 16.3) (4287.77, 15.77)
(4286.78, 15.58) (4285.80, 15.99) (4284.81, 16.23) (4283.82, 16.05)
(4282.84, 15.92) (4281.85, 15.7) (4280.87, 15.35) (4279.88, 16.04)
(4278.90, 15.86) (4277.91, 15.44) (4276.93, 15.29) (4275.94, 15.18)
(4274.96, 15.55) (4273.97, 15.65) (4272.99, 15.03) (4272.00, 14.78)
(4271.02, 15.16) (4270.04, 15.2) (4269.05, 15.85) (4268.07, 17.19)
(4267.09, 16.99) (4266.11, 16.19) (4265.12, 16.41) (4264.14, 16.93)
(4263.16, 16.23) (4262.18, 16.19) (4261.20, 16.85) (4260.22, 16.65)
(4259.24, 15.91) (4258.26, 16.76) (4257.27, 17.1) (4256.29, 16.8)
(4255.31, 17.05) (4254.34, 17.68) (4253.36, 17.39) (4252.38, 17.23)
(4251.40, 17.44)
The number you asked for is 4.2 A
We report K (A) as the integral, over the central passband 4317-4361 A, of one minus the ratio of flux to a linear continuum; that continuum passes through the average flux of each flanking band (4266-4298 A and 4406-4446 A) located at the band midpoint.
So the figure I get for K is 3.9 A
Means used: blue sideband 15.6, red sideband 14.2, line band 13.7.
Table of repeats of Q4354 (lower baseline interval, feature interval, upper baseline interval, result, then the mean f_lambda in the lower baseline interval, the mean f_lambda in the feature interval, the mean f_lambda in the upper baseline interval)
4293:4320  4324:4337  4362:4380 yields 0.2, 15.8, 14.9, 13.9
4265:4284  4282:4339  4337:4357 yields -4.6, 15.7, 15.4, 12.9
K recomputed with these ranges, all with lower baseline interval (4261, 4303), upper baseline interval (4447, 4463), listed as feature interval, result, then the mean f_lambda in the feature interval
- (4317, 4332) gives 0.43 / 14.9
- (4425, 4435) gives 0.42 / 13.9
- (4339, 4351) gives 1.03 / 13.9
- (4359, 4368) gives 1.49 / 12.6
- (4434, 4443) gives 0.24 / 14.1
